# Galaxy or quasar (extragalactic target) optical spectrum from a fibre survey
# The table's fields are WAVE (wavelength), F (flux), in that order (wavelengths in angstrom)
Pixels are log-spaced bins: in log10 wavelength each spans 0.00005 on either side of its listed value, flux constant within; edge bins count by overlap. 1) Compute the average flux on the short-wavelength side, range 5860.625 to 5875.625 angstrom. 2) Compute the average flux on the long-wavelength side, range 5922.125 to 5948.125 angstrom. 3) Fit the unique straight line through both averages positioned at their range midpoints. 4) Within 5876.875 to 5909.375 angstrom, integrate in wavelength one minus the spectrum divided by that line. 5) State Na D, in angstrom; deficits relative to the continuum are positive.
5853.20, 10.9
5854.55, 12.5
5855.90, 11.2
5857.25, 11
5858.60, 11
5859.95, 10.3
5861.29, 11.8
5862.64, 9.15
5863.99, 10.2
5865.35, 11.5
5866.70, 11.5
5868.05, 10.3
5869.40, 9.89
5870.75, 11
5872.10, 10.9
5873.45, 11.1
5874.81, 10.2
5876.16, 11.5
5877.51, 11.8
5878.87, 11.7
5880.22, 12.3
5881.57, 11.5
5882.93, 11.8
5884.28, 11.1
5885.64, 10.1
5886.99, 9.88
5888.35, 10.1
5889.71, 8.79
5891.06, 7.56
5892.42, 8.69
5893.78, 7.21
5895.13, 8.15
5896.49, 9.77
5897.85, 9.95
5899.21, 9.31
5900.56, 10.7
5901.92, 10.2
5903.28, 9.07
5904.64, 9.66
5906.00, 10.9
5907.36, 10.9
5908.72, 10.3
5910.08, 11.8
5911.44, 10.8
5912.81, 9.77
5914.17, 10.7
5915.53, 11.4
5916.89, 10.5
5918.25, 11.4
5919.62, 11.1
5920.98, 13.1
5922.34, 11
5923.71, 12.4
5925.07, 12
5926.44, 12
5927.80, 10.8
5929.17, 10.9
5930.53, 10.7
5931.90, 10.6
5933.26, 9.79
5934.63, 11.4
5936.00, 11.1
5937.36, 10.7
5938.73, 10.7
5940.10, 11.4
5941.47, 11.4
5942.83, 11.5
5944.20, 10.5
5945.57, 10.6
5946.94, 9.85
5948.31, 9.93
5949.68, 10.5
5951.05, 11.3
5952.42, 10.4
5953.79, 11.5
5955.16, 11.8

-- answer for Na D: 2.2 angstrom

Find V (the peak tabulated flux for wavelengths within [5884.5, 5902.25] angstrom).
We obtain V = 10.7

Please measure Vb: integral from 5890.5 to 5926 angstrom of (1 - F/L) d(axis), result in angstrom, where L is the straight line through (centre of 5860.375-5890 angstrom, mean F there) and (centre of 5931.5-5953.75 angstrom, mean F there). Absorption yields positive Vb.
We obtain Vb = 1.5 angstrom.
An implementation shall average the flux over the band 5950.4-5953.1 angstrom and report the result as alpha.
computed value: 10.8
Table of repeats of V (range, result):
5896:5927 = 13.1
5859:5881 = 12.3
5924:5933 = 12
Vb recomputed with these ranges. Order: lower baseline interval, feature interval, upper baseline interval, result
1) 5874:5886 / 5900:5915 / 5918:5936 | 1.2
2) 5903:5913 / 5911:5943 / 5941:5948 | -1.6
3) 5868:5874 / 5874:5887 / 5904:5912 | -0.7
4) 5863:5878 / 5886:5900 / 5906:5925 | 2.6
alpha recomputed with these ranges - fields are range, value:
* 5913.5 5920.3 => 11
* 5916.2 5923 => 11.4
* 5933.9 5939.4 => 11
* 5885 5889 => 10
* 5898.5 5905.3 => 9.79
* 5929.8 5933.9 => 10.4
